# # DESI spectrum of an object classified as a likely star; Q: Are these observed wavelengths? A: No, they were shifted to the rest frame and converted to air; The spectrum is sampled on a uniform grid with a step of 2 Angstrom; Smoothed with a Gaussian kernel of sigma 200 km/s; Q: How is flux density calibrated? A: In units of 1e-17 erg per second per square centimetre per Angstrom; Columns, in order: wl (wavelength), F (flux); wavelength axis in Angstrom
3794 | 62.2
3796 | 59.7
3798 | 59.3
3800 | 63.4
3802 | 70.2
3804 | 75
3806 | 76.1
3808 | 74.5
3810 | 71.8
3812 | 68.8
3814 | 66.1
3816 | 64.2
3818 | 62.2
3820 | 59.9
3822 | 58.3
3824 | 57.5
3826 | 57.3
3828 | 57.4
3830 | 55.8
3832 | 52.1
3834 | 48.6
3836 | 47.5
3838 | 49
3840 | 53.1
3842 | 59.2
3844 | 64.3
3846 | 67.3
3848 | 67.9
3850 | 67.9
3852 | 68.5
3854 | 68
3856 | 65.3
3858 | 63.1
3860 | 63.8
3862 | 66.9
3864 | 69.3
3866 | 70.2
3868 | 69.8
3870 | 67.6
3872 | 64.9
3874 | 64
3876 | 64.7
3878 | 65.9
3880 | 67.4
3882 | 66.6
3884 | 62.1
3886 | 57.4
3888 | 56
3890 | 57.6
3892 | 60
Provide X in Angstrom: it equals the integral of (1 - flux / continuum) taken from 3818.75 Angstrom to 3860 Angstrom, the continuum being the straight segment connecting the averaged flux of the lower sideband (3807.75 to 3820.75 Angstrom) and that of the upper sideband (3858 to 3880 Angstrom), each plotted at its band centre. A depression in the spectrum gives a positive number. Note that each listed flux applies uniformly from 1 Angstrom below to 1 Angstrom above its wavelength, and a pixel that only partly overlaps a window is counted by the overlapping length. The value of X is 4.3 Angstrom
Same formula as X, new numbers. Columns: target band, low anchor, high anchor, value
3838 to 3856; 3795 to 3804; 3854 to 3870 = 0.7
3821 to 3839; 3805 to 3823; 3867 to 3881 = 3.5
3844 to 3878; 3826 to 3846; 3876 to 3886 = -3.7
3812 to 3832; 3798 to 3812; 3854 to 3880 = 2.8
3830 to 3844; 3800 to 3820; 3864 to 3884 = 3.1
